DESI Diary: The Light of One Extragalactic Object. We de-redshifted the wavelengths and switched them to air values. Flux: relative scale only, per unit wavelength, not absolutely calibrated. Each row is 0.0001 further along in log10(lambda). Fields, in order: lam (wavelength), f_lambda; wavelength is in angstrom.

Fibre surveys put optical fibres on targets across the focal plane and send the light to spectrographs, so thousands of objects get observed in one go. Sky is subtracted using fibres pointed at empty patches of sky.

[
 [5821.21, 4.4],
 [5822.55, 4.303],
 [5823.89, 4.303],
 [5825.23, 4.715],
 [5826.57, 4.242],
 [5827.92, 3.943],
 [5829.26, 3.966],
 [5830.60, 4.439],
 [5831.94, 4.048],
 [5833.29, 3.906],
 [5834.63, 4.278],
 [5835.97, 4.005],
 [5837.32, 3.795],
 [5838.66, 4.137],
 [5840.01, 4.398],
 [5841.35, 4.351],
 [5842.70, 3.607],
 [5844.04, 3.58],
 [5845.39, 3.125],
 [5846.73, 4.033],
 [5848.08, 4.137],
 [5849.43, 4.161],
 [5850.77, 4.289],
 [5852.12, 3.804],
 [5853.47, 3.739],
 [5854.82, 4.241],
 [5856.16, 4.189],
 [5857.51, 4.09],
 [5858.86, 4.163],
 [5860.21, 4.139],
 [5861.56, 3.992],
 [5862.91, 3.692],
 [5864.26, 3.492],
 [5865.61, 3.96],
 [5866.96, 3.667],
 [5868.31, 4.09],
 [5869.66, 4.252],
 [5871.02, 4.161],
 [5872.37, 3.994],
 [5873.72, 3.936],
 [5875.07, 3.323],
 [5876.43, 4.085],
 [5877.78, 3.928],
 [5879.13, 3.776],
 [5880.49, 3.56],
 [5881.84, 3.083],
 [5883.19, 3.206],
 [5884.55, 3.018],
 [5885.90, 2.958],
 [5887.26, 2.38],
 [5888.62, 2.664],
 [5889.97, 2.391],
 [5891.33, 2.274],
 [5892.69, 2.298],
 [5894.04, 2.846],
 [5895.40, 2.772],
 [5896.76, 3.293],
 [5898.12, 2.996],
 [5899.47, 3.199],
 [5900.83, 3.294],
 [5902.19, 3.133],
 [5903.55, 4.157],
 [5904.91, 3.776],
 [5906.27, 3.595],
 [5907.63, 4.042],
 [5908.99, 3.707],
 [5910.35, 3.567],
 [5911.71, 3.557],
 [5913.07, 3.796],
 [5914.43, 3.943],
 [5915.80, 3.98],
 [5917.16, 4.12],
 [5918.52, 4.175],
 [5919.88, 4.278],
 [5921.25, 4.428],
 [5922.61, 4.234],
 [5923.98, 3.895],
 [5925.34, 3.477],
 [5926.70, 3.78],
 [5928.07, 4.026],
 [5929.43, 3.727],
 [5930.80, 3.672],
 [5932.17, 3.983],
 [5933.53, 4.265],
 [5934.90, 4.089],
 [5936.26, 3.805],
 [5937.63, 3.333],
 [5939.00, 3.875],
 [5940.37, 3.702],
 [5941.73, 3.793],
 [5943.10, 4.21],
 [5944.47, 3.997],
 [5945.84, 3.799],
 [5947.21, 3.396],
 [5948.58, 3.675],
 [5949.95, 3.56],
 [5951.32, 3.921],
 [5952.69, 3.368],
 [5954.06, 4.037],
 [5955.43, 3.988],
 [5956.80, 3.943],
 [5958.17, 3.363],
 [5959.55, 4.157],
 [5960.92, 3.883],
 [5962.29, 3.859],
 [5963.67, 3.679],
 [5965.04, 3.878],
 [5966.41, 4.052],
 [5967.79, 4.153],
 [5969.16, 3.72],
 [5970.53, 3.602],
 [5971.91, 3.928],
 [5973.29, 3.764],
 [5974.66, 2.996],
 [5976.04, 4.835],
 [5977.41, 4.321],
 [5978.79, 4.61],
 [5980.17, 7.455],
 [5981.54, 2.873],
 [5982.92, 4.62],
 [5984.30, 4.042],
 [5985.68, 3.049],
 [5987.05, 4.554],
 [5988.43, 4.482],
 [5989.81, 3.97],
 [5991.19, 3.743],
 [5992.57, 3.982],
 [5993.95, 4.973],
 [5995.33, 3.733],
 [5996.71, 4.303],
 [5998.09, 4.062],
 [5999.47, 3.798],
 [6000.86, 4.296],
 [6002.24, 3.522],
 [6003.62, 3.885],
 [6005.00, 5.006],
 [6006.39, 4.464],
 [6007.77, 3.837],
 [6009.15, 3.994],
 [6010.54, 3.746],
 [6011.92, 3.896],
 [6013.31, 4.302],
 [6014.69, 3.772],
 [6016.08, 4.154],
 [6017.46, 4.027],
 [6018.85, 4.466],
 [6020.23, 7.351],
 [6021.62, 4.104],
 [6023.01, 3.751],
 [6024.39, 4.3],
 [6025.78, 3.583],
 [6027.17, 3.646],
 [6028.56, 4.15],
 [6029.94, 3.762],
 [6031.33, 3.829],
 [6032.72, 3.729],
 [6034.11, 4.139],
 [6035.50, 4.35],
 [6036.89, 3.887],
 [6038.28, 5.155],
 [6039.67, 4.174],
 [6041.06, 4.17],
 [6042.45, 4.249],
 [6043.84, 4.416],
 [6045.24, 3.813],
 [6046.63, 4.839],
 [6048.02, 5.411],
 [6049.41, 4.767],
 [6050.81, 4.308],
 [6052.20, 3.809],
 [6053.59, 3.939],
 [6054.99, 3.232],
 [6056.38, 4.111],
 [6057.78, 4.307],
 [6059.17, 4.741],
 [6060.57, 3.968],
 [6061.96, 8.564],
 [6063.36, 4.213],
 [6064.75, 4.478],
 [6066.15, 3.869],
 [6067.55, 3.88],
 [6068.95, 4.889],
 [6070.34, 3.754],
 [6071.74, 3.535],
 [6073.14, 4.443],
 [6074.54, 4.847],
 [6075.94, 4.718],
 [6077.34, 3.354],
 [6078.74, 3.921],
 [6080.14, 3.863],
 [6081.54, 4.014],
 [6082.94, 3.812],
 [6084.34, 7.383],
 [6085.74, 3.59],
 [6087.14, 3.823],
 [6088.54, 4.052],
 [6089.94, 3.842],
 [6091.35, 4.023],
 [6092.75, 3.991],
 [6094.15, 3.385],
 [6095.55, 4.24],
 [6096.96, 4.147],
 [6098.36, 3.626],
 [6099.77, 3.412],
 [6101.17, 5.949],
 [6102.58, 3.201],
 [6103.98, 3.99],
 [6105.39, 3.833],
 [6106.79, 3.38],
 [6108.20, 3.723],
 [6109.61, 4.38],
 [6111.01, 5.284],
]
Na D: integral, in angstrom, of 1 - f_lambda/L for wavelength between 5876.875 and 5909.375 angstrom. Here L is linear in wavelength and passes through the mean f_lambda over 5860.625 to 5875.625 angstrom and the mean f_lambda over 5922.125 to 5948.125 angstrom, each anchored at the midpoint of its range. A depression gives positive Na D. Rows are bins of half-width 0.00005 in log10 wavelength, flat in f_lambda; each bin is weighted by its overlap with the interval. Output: 5.7 angstrom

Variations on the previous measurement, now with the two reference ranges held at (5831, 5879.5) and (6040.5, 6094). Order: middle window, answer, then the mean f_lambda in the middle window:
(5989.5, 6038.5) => 1.0 angstrom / 4.15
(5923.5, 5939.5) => 1.1 angstrom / 3.83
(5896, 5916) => 2.3 angstrom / 3.59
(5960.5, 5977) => 1.2 angstrom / 3.87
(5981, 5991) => 0.6 angstrom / 3.95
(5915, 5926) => 0.0 angstrom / 4.07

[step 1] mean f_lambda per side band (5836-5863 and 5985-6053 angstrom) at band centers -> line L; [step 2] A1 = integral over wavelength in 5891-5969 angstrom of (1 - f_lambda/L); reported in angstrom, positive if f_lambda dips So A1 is 7.0 angstrom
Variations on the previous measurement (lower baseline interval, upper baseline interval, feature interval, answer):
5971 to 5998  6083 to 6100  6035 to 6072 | -2.2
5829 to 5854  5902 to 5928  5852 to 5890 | 2.7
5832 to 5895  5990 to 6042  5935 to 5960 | 1.1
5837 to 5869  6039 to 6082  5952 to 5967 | 1.2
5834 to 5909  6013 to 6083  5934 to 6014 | 0.3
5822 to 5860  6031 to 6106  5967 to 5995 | 0.1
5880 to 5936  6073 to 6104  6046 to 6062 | -1.9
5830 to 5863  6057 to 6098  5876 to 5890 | 3.0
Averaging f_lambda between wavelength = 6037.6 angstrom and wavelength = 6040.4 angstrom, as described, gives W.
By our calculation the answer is 4.66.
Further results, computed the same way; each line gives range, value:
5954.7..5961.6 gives 3.87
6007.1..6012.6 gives 3.87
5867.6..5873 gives 4.12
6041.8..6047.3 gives 4.32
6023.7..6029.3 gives 3.92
